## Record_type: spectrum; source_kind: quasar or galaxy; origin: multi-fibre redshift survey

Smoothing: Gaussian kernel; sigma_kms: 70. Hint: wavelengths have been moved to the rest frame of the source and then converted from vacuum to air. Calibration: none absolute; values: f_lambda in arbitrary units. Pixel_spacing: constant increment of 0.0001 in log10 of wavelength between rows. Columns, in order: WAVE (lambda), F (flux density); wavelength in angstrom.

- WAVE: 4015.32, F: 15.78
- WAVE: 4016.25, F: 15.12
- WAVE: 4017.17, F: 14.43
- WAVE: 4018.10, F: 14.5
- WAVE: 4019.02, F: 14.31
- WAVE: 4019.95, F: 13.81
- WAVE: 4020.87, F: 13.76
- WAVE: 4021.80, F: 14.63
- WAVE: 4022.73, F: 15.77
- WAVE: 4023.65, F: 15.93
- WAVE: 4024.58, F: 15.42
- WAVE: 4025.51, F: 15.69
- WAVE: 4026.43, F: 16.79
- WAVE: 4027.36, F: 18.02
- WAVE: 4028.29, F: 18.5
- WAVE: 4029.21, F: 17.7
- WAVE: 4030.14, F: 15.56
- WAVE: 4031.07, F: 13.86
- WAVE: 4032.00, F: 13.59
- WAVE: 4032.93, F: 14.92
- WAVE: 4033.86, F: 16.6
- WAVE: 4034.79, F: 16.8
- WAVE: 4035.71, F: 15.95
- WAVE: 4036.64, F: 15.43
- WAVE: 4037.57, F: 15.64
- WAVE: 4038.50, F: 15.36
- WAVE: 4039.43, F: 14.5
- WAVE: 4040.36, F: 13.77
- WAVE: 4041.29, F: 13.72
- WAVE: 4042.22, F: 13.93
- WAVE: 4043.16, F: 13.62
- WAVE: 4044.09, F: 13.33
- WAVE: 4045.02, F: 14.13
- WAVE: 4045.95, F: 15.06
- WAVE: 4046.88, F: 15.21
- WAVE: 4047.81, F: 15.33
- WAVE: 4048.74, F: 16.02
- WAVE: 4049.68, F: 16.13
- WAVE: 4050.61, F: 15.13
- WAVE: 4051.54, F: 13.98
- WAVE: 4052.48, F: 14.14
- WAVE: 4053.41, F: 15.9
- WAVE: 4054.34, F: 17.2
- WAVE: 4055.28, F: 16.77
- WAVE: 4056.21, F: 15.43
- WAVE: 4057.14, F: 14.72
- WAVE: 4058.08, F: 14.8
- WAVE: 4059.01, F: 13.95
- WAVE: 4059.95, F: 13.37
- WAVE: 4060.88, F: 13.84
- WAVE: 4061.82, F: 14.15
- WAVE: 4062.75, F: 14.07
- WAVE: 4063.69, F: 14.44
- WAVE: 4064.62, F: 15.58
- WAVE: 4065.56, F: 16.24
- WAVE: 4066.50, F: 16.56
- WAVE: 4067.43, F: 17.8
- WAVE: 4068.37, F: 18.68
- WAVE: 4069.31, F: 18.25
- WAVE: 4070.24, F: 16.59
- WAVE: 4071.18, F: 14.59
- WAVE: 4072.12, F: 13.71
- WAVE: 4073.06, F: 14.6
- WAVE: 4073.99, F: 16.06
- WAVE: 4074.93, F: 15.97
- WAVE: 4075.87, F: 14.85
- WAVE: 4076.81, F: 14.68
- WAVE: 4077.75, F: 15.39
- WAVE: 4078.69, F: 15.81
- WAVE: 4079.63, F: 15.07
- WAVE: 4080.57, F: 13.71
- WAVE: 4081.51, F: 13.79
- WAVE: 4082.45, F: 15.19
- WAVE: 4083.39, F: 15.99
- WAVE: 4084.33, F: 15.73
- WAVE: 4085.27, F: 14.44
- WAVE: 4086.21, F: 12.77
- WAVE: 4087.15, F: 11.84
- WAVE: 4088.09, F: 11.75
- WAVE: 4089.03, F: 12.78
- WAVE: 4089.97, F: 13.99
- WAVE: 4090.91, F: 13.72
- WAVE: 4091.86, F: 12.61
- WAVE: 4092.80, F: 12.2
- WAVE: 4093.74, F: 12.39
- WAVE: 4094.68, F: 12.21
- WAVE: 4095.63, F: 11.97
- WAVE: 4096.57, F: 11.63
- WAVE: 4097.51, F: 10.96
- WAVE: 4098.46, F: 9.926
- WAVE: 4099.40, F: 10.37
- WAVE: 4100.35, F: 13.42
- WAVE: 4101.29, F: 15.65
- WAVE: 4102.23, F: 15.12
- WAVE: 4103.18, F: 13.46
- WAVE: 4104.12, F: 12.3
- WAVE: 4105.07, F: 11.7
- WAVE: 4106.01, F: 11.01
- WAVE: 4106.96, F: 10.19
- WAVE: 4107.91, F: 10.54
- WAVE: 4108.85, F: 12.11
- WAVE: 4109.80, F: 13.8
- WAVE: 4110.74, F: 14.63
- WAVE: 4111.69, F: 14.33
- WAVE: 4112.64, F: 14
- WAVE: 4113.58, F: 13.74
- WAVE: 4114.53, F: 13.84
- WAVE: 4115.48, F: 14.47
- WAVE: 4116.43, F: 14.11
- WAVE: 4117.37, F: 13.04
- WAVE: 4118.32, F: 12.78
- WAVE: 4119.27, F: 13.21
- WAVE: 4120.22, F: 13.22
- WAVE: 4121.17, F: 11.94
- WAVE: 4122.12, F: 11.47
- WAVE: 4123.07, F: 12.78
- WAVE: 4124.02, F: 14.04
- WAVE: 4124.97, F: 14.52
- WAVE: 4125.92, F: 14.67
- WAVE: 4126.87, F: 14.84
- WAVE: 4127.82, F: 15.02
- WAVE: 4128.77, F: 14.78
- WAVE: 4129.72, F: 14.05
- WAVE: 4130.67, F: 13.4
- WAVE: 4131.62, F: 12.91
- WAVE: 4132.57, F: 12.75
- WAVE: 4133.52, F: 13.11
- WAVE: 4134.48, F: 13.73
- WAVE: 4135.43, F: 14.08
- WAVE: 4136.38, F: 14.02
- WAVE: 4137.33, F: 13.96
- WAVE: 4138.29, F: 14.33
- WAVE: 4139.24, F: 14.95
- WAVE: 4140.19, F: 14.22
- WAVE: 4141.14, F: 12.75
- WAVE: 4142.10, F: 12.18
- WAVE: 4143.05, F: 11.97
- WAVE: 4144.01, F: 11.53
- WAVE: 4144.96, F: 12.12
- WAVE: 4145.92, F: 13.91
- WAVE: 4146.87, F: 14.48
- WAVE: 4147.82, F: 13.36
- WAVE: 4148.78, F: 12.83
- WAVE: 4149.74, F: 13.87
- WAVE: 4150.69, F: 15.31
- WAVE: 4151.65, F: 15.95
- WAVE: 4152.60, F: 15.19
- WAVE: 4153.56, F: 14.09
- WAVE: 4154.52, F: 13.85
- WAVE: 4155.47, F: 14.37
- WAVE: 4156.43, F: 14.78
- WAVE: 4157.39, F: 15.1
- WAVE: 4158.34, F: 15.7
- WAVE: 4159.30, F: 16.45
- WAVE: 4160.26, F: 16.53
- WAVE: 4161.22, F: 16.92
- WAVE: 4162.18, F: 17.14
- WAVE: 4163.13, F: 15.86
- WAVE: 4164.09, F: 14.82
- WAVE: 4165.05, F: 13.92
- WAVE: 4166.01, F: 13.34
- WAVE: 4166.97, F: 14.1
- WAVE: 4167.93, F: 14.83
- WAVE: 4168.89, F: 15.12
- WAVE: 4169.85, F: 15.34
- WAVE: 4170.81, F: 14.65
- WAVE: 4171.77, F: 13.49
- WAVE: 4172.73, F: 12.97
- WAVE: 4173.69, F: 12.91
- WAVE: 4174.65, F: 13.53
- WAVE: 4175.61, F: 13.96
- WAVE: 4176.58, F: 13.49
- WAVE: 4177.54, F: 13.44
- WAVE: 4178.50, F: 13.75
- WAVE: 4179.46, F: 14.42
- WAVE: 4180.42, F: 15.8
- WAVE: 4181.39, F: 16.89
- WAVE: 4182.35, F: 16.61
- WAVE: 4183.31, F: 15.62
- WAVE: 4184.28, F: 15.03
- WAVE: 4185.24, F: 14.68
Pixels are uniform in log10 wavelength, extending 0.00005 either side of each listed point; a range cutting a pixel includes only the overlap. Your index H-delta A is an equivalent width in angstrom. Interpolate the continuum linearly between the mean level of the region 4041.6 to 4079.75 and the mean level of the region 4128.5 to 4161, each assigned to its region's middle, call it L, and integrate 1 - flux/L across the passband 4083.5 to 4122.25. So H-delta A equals 4.7 angstrom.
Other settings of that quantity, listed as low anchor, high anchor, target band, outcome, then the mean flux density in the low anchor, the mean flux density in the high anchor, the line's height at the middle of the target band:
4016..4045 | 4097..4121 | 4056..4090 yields -2.4 angstrom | 15.2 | 12.9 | 13.9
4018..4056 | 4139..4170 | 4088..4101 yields 2.3 angstrom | 15.3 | 14.4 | 14.9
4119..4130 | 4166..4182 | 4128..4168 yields -0.7 angstrom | 13.7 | 14.3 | 14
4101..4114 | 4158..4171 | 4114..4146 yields 1.0 angstrom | 13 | 15.3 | 13.9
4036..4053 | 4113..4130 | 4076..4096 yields 0.6 angstrom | 14.7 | 13.7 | 14.2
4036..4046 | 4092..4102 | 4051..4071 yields -2.9 angstrom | 14.4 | 12.2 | 13.6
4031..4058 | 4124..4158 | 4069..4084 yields -0.6 angstrom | 15.1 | 13.9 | 14.7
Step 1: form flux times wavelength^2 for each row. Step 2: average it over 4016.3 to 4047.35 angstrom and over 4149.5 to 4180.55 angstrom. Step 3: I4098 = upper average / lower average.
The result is 1.03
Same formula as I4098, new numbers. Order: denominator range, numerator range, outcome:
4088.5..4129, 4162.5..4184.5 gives 1.15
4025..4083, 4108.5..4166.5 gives 0.95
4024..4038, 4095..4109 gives 0.78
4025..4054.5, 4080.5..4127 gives 0.88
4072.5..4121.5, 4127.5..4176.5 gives 1.09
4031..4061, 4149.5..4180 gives 1.04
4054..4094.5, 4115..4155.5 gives 0.95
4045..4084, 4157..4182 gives 1.02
